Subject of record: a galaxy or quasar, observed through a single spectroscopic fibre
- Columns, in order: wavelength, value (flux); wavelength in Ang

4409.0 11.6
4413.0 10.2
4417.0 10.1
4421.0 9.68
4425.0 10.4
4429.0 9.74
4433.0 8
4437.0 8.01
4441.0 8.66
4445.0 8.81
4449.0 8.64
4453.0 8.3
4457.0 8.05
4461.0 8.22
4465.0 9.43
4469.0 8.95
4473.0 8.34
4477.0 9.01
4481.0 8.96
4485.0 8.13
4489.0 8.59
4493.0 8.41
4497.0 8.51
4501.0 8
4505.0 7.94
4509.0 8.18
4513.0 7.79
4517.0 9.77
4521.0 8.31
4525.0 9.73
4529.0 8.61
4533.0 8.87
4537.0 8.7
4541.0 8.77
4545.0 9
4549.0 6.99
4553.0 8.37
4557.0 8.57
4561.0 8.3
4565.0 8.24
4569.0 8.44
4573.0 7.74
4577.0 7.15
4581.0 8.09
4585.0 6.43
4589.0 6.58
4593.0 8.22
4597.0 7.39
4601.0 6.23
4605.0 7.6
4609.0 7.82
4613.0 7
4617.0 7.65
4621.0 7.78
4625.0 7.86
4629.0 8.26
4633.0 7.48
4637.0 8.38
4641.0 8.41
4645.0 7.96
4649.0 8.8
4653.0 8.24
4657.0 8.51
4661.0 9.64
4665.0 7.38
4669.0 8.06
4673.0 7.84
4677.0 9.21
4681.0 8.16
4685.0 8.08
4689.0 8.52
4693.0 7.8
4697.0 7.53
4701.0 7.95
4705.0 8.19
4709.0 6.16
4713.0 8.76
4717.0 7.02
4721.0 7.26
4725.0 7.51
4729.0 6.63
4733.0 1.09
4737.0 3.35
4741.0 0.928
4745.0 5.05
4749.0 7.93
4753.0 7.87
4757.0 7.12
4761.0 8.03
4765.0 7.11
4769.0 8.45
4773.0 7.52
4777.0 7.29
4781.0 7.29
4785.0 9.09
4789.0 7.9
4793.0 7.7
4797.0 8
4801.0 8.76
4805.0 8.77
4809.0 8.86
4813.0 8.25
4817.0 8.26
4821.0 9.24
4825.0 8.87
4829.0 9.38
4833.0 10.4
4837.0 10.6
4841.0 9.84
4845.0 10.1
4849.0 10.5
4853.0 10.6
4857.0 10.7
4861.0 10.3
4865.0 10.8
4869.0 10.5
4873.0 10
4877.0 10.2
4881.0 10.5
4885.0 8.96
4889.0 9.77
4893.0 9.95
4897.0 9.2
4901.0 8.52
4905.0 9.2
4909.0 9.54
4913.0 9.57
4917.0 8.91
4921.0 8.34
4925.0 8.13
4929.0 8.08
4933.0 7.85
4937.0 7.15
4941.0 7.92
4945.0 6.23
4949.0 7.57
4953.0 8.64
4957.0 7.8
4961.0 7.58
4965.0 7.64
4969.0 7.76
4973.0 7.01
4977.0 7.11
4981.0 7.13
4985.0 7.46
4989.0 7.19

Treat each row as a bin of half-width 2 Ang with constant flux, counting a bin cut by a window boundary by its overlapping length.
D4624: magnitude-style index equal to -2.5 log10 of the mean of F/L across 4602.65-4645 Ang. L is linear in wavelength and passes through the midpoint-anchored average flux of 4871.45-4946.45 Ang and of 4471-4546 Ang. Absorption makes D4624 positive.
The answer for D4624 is 0.113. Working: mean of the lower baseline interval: 8.61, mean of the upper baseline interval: 8.86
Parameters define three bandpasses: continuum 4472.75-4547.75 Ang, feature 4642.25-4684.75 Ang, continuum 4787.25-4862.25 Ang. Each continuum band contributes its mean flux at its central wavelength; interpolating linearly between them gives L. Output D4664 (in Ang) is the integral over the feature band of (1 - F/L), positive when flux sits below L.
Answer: 2.75 Ang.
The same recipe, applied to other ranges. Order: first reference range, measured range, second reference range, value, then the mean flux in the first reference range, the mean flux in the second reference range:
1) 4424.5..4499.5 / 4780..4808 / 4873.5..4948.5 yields 1.5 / 8.65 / 8.78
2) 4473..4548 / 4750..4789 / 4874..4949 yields 4.2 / 8.6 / 8.76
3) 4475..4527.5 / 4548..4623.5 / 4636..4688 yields 7.5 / 8.56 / 8.36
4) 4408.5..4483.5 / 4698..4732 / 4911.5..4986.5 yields 4.5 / 9.05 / 7.77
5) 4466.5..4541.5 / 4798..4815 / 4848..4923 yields 1.6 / 8.61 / 9.78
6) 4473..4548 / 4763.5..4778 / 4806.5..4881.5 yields 3.0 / 8.6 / 9.87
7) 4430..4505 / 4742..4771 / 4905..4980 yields 3.6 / 8.5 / 7.96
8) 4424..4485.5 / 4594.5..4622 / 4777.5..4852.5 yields 4.6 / 8.72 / 8.99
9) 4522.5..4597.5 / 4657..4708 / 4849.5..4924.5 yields 3.3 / 8.13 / 9.74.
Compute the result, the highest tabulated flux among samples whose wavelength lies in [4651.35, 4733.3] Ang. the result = 9.64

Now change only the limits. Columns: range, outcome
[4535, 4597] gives 9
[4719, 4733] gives 7.51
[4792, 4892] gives 10.8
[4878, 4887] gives 10.5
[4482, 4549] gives 9.77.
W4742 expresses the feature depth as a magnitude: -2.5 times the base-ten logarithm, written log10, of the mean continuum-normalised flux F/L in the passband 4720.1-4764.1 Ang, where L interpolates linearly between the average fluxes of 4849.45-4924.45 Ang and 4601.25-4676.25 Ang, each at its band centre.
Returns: 0.46 mag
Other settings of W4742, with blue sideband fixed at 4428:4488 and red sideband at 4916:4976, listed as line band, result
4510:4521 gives -0.02 mag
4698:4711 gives 0.10 mag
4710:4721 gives 0.07 mag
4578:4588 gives 0.17 mag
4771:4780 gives 0.09 mag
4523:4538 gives -0.07 mag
